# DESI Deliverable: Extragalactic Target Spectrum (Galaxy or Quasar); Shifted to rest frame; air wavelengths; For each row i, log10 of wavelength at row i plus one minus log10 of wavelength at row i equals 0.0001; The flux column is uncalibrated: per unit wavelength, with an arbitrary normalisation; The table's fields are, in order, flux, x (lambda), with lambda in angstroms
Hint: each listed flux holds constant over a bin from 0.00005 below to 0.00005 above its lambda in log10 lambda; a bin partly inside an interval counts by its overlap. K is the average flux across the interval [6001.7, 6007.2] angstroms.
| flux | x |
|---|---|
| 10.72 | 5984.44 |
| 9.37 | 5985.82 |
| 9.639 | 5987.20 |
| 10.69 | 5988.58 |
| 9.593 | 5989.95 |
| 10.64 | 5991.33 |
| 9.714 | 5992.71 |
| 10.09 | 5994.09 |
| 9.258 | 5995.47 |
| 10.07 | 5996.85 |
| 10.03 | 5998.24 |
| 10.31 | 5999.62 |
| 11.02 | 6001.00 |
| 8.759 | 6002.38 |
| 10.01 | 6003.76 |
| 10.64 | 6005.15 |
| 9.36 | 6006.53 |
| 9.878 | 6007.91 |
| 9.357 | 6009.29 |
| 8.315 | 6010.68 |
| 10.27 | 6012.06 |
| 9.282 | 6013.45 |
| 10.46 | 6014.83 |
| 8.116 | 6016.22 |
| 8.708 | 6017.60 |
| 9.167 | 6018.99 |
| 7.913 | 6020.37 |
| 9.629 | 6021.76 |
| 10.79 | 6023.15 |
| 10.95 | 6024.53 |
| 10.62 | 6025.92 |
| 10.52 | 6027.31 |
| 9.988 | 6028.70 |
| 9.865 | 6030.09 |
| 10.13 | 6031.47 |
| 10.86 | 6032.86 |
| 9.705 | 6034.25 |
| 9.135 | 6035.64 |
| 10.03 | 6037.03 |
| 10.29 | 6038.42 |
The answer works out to 9.69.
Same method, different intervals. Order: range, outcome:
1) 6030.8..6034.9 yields 10.2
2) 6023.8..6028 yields 10.7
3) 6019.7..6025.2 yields 9.82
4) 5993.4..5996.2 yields 9.68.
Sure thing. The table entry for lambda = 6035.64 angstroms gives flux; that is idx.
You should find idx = 9.135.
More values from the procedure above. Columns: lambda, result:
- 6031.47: 10.13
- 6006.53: 9.36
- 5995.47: 9.258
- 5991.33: 10.64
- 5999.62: 10.31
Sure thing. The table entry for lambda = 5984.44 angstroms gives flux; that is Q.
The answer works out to 10.72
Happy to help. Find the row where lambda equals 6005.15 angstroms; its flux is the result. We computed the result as 10.64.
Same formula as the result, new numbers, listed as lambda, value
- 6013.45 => 9.282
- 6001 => 11.02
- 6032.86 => 10.86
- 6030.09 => 9.865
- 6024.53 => 10.95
